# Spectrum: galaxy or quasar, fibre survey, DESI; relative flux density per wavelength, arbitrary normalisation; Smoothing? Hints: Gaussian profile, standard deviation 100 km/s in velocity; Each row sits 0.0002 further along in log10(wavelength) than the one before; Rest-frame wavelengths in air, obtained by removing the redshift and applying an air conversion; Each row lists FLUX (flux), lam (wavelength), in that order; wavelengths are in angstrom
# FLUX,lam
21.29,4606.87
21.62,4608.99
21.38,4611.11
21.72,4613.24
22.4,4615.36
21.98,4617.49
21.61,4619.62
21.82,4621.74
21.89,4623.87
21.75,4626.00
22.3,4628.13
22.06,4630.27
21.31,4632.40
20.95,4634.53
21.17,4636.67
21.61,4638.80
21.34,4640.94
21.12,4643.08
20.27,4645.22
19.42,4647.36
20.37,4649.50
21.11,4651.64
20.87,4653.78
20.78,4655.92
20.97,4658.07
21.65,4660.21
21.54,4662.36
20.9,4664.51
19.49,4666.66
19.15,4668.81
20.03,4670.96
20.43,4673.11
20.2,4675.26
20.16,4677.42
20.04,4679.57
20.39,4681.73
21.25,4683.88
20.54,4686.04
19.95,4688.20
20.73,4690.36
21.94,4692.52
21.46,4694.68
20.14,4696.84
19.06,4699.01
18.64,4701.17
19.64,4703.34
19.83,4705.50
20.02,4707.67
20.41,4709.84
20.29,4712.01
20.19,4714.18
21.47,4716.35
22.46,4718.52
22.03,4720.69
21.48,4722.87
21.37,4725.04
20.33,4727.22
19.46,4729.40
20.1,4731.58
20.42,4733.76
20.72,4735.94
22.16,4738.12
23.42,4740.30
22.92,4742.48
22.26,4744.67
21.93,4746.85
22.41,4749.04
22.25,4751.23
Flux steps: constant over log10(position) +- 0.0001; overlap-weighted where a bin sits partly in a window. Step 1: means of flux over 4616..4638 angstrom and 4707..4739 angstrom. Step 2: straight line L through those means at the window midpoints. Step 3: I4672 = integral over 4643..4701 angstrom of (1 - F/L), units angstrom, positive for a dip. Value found 2.3 angstrom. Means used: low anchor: 21.7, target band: 20.5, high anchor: 20.9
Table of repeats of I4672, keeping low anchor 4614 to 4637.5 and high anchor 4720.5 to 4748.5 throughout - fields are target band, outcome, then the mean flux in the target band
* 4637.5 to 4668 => 1.2 angstrom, 20.8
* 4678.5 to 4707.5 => 1.7 angstrom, 20.3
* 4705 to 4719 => 0.6 angstrom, 20.6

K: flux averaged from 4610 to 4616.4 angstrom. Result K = 21.8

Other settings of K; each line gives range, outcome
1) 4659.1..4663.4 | 21.6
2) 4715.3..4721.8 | 22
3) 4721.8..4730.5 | 20.7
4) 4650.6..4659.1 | 20.9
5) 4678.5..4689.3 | 20.4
